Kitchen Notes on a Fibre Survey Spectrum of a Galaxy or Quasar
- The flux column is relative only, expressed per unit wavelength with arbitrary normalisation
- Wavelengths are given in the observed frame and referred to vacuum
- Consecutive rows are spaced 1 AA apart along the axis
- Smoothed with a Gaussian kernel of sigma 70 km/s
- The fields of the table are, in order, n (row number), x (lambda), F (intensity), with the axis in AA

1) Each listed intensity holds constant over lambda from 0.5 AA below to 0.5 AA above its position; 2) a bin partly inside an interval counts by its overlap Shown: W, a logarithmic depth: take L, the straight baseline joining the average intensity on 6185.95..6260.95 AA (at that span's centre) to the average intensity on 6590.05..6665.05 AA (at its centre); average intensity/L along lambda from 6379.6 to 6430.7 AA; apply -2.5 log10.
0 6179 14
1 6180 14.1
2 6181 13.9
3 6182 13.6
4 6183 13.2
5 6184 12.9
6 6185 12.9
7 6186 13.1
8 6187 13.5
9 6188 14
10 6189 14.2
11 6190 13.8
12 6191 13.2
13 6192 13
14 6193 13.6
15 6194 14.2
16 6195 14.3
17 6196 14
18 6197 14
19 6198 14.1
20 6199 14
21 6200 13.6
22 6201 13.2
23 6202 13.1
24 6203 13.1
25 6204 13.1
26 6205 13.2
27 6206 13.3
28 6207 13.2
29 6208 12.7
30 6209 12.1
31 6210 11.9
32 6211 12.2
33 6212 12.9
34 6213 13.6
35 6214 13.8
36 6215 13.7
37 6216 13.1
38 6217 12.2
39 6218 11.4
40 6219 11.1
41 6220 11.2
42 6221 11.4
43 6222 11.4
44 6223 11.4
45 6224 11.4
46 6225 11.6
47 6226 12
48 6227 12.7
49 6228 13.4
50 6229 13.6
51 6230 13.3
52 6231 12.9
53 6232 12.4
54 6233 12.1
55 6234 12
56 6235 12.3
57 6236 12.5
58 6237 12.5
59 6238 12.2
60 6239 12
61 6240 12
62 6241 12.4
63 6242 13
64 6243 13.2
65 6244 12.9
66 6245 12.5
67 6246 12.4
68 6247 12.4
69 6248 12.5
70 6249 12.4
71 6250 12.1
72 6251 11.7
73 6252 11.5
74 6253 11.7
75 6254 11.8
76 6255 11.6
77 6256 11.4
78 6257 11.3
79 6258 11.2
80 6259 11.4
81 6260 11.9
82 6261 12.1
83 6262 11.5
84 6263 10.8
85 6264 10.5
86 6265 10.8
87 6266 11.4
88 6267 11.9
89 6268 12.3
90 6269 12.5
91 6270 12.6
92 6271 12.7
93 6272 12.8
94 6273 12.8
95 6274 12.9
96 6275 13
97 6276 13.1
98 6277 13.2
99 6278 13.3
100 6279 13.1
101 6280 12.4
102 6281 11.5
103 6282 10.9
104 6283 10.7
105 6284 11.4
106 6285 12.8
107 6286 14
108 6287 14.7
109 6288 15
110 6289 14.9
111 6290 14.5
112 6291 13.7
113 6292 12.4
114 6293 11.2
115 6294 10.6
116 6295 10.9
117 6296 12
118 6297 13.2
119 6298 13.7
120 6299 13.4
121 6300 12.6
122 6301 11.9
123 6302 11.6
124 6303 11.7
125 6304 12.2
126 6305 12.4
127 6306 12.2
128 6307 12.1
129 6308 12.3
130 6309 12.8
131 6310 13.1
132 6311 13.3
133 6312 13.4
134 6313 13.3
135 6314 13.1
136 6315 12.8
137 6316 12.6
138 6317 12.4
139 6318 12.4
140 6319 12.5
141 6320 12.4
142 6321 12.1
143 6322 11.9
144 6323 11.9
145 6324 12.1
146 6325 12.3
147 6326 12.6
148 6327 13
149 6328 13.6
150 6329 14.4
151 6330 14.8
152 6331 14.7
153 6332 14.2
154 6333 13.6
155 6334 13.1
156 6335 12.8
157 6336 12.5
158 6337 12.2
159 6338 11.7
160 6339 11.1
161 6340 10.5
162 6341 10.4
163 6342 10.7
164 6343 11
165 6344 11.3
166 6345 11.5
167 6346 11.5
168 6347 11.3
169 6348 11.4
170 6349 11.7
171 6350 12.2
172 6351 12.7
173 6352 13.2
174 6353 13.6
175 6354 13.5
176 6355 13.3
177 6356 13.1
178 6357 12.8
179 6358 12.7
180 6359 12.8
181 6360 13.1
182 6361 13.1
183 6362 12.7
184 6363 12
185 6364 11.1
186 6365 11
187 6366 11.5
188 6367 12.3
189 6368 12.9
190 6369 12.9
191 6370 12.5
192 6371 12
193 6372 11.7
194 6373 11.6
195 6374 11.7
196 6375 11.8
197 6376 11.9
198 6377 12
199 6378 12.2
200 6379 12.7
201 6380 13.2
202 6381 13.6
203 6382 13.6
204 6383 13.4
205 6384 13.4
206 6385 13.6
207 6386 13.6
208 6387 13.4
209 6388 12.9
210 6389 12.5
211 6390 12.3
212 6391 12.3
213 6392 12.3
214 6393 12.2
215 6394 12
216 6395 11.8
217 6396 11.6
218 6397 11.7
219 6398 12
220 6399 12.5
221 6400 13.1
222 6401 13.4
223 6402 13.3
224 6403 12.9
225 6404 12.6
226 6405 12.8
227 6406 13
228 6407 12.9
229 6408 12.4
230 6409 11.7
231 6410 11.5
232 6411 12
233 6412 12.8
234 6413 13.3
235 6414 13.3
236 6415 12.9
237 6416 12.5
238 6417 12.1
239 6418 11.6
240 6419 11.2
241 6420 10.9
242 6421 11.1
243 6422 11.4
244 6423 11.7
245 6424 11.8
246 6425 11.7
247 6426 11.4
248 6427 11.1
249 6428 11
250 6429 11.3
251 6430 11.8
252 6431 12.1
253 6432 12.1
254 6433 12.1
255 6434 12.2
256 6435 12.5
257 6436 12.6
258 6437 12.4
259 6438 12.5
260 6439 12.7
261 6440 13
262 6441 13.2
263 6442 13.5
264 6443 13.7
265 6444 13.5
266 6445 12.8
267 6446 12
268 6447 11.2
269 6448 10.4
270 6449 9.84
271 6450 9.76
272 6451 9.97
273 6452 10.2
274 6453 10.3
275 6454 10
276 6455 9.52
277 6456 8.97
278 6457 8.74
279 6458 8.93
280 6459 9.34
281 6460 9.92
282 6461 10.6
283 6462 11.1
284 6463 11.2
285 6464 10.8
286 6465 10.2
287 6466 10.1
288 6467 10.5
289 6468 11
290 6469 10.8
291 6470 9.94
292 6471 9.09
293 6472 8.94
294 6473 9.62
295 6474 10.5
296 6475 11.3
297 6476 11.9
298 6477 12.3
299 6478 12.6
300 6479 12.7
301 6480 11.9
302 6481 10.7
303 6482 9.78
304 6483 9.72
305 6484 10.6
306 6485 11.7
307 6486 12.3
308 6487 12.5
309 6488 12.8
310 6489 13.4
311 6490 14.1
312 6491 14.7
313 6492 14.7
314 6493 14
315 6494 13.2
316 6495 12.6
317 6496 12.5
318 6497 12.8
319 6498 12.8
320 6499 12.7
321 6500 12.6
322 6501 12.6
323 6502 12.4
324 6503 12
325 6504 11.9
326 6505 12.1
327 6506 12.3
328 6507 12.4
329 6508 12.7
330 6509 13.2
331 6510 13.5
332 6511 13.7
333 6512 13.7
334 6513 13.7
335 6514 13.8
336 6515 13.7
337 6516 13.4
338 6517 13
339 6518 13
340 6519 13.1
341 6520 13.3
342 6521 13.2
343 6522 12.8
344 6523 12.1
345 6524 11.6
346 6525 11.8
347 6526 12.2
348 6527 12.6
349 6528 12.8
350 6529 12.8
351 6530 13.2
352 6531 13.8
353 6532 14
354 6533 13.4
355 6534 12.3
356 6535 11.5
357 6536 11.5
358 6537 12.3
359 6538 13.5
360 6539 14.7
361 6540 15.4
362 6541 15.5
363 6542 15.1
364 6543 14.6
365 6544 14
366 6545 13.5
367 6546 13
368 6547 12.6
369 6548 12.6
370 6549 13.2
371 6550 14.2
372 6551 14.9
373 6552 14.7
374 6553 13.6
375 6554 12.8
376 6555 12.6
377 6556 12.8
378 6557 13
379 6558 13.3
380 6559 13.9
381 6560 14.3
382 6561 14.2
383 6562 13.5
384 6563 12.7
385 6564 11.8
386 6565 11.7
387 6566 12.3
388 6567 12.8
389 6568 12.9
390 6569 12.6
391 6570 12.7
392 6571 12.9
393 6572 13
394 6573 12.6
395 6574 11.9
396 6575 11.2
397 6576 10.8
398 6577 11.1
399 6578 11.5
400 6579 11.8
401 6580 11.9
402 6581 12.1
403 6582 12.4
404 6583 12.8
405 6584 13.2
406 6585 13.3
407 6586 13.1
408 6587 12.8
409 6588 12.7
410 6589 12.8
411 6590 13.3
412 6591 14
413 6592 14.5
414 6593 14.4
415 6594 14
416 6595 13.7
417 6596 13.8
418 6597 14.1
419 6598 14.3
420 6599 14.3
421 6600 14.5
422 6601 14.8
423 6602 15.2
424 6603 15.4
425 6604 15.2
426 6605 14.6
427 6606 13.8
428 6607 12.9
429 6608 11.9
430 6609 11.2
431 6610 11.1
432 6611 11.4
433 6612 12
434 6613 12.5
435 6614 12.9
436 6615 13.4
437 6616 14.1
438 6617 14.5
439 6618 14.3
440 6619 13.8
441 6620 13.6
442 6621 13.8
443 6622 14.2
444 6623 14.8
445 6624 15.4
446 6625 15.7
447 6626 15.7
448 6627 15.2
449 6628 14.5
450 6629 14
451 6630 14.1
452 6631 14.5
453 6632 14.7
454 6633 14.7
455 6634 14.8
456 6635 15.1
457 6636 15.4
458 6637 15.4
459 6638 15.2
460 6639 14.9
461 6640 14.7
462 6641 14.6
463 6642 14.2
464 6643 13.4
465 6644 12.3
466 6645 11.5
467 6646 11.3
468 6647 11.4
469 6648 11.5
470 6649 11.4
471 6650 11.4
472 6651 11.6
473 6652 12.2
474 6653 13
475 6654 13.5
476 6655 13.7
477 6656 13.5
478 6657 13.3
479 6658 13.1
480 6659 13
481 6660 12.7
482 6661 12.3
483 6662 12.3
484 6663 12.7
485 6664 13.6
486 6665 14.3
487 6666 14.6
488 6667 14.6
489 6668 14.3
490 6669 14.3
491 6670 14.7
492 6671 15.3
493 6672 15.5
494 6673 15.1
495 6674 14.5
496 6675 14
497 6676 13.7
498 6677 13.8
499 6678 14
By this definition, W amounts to 0.06 mag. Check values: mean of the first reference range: 12.6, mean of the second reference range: 13.7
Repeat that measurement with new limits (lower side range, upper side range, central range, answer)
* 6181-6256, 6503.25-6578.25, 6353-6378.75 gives 0.04 mag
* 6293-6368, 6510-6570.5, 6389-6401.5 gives 0.03 mag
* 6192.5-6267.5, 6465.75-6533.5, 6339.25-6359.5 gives 0.03 mag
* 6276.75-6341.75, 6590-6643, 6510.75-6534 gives 0.05 mag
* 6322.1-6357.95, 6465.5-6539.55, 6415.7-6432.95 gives 0.08 mag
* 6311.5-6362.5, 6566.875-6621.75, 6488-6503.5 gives -0.02 mag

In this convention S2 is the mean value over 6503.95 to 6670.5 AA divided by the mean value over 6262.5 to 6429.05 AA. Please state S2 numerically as 1.1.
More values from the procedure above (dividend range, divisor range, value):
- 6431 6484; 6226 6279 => 0.90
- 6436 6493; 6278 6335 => 0.88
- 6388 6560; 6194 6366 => 0.98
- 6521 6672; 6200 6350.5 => 1.08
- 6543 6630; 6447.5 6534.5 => 1.13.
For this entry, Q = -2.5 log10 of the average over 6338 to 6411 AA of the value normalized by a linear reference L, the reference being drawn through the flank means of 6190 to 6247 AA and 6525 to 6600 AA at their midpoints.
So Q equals 0.05 mag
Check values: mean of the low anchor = 12.7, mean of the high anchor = 13.1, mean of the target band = 12.3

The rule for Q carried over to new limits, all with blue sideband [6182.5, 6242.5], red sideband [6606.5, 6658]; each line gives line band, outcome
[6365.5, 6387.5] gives 0.042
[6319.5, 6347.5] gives 0.061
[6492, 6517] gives 0.029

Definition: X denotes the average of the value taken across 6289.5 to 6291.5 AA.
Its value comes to 14.1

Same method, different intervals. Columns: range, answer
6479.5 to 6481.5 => 11.3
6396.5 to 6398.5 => 11.8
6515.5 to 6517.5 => 13.2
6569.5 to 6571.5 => 12.8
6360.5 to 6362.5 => 12.9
